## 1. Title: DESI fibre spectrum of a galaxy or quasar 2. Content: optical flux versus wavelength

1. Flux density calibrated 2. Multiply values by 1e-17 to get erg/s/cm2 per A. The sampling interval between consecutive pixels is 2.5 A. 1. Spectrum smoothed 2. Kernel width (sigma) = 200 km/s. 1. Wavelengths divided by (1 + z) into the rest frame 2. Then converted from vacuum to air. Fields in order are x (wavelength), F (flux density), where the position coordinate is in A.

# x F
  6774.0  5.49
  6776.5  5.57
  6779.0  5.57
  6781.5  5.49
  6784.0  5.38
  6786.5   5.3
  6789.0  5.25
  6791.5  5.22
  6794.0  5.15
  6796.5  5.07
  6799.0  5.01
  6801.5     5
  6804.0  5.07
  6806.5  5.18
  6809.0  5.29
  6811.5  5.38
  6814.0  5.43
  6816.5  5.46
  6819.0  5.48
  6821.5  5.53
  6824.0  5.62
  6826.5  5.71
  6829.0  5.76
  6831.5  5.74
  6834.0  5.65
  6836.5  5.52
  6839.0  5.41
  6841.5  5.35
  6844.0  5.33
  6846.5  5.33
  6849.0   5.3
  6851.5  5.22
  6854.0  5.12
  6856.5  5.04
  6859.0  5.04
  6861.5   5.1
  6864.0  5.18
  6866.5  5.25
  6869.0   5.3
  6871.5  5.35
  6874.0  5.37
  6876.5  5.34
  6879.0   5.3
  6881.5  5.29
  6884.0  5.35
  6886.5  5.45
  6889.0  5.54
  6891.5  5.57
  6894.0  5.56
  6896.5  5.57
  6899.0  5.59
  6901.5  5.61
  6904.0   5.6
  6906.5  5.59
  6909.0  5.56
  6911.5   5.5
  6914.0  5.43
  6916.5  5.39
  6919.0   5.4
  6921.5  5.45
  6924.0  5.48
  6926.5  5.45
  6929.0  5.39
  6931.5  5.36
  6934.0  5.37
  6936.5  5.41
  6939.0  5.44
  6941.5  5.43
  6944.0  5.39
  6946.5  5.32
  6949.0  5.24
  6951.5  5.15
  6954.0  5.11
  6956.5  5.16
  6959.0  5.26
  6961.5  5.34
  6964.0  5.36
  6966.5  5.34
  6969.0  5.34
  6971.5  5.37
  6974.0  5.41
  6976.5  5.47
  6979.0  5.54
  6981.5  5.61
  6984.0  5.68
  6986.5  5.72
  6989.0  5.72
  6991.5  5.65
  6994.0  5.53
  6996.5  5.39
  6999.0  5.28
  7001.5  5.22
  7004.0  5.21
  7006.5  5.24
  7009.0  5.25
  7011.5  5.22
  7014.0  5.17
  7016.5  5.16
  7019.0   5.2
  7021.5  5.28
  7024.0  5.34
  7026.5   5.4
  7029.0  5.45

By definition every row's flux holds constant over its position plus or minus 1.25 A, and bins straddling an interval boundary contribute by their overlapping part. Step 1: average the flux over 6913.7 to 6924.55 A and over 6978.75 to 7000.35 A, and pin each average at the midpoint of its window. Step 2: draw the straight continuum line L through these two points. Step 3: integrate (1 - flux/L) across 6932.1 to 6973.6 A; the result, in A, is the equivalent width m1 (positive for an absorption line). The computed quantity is 1.34 A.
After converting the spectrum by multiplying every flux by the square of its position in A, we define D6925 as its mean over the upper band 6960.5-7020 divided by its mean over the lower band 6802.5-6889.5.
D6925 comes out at 1.05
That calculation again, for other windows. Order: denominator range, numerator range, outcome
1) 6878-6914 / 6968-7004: 1.02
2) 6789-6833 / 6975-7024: 1.06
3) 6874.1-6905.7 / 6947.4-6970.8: 0.98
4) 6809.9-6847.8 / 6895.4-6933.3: 1.02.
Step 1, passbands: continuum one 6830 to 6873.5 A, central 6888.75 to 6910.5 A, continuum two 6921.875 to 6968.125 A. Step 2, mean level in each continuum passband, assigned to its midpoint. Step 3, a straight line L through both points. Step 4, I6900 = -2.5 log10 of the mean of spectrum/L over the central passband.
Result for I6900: -0.05 mag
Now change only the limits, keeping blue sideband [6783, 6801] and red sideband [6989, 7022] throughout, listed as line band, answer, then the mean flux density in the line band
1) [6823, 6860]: -0.04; 5.41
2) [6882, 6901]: -0.05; 5.51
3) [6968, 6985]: -0.04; 5.49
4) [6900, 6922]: -0.05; 5.51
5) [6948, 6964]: 0.01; 5.22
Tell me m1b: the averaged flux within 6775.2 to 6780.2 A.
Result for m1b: 5.57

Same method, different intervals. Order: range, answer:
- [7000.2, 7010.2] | 5.23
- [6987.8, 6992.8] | 5.68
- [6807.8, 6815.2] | 5.37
